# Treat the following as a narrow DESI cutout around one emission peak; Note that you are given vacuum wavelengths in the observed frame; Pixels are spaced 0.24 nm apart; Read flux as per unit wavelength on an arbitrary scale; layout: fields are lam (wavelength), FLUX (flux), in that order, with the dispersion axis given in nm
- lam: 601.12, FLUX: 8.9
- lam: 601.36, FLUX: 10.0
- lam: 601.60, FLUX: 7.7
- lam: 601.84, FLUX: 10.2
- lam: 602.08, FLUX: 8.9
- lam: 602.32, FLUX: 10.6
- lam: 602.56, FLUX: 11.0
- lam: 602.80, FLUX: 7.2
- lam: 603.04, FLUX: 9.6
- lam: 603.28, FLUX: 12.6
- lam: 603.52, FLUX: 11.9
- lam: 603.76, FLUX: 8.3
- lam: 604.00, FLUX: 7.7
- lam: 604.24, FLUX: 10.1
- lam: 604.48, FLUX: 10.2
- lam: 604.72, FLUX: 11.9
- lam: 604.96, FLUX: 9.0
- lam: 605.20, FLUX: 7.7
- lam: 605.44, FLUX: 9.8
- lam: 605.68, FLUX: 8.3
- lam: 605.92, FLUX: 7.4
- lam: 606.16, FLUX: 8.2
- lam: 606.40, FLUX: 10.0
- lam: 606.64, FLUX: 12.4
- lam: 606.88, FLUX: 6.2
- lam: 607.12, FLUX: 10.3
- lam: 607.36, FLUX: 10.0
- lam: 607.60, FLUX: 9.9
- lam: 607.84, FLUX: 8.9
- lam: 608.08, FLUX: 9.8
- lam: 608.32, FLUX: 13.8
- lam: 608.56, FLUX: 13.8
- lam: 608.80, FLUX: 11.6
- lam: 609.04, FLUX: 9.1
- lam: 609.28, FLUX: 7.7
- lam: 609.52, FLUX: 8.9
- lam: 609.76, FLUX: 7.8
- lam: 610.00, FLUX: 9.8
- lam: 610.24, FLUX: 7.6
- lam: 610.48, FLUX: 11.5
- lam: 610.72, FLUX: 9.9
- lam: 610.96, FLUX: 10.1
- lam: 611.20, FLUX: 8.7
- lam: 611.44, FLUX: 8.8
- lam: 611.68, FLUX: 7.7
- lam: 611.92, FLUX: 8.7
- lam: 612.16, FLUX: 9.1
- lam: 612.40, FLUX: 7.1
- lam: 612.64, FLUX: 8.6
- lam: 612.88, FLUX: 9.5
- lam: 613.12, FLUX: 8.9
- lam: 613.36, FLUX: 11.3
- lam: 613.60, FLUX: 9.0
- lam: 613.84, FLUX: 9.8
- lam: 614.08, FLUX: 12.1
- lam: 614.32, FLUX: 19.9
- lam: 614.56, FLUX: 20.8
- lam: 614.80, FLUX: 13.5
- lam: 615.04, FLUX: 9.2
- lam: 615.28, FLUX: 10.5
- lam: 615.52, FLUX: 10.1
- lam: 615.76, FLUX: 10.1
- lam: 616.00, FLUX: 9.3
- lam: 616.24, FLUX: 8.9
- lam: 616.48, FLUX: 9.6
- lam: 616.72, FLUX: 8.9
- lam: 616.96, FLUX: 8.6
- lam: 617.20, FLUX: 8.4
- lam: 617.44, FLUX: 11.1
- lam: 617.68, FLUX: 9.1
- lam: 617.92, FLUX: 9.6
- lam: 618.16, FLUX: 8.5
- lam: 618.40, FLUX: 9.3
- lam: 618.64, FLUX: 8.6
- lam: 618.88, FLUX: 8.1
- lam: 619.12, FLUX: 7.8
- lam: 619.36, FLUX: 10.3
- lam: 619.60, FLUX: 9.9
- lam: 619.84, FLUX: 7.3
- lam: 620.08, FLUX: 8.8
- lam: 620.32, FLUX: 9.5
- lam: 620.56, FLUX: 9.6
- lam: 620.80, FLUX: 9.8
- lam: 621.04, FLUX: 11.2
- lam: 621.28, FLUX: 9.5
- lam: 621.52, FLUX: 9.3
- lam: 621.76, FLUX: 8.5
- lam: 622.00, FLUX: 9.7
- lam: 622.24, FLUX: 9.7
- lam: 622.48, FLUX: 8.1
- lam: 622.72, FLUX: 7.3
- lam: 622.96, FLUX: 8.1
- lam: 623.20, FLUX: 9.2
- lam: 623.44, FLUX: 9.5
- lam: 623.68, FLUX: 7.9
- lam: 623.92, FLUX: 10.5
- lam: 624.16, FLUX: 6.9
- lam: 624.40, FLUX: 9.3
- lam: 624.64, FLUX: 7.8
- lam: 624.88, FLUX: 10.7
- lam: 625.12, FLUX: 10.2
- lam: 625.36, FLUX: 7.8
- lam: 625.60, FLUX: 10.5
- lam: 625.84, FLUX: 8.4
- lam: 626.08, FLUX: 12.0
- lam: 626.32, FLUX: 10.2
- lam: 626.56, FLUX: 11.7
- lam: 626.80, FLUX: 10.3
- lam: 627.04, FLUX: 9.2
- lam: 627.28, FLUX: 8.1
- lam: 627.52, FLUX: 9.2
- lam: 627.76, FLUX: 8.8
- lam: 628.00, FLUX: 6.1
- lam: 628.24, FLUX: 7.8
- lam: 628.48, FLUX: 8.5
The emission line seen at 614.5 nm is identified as [O III] 5007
